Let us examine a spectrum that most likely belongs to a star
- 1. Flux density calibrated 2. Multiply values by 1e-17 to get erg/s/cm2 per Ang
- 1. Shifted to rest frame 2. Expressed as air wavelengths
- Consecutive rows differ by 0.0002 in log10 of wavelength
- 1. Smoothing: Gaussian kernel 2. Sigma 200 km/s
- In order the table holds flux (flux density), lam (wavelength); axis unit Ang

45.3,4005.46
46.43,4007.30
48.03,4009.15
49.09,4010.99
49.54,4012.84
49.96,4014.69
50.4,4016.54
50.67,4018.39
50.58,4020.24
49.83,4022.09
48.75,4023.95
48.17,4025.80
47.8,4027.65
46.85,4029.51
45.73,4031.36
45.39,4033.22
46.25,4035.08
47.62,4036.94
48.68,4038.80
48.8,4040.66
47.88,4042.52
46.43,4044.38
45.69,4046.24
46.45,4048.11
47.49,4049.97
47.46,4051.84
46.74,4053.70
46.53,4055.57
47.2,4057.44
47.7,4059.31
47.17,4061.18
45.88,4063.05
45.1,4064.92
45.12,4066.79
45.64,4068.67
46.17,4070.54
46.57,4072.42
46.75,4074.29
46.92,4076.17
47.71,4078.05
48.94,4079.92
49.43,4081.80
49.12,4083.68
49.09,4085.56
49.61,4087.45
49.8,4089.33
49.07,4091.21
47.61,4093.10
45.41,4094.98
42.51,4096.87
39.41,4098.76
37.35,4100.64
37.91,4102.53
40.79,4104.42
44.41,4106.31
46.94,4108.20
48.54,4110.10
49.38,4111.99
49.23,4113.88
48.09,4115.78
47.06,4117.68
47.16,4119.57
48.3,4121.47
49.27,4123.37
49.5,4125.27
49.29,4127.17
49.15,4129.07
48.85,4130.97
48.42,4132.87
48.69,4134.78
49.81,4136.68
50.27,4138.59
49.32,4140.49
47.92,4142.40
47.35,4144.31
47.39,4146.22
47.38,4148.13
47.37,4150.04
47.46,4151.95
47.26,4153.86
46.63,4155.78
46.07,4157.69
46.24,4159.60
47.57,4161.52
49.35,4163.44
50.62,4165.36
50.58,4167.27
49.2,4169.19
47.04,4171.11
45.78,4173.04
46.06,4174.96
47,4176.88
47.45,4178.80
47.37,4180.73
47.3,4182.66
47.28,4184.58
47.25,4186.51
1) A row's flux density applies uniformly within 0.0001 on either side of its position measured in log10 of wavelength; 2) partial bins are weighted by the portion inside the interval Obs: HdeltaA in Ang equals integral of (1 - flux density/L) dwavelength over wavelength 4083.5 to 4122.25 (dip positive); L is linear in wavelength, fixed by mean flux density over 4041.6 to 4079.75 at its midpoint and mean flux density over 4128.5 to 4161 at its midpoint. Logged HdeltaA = 1.11 Ang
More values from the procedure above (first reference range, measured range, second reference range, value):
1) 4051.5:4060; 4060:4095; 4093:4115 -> -1.4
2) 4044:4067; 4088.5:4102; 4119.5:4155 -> 0.9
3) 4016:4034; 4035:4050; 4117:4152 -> 0.3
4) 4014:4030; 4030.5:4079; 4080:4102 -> 1.1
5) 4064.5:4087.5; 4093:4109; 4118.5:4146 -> 1.9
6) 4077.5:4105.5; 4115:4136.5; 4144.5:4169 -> -0.8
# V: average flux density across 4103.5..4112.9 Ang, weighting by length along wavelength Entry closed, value 46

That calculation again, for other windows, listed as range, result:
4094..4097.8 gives 44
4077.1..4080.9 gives 48.4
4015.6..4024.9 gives 50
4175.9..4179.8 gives 47.2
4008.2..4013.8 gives 48.9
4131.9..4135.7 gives 48.5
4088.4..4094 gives 48.8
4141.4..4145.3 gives 47.6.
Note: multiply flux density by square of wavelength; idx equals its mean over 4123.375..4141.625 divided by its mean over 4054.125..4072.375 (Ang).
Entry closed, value 1.10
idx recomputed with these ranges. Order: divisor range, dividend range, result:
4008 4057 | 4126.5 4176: 1.06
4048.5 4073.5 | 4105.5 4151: 1.07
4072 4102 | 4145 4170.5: 1.07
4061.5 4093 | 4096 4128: 0.98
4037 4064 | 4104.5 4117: 1.03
